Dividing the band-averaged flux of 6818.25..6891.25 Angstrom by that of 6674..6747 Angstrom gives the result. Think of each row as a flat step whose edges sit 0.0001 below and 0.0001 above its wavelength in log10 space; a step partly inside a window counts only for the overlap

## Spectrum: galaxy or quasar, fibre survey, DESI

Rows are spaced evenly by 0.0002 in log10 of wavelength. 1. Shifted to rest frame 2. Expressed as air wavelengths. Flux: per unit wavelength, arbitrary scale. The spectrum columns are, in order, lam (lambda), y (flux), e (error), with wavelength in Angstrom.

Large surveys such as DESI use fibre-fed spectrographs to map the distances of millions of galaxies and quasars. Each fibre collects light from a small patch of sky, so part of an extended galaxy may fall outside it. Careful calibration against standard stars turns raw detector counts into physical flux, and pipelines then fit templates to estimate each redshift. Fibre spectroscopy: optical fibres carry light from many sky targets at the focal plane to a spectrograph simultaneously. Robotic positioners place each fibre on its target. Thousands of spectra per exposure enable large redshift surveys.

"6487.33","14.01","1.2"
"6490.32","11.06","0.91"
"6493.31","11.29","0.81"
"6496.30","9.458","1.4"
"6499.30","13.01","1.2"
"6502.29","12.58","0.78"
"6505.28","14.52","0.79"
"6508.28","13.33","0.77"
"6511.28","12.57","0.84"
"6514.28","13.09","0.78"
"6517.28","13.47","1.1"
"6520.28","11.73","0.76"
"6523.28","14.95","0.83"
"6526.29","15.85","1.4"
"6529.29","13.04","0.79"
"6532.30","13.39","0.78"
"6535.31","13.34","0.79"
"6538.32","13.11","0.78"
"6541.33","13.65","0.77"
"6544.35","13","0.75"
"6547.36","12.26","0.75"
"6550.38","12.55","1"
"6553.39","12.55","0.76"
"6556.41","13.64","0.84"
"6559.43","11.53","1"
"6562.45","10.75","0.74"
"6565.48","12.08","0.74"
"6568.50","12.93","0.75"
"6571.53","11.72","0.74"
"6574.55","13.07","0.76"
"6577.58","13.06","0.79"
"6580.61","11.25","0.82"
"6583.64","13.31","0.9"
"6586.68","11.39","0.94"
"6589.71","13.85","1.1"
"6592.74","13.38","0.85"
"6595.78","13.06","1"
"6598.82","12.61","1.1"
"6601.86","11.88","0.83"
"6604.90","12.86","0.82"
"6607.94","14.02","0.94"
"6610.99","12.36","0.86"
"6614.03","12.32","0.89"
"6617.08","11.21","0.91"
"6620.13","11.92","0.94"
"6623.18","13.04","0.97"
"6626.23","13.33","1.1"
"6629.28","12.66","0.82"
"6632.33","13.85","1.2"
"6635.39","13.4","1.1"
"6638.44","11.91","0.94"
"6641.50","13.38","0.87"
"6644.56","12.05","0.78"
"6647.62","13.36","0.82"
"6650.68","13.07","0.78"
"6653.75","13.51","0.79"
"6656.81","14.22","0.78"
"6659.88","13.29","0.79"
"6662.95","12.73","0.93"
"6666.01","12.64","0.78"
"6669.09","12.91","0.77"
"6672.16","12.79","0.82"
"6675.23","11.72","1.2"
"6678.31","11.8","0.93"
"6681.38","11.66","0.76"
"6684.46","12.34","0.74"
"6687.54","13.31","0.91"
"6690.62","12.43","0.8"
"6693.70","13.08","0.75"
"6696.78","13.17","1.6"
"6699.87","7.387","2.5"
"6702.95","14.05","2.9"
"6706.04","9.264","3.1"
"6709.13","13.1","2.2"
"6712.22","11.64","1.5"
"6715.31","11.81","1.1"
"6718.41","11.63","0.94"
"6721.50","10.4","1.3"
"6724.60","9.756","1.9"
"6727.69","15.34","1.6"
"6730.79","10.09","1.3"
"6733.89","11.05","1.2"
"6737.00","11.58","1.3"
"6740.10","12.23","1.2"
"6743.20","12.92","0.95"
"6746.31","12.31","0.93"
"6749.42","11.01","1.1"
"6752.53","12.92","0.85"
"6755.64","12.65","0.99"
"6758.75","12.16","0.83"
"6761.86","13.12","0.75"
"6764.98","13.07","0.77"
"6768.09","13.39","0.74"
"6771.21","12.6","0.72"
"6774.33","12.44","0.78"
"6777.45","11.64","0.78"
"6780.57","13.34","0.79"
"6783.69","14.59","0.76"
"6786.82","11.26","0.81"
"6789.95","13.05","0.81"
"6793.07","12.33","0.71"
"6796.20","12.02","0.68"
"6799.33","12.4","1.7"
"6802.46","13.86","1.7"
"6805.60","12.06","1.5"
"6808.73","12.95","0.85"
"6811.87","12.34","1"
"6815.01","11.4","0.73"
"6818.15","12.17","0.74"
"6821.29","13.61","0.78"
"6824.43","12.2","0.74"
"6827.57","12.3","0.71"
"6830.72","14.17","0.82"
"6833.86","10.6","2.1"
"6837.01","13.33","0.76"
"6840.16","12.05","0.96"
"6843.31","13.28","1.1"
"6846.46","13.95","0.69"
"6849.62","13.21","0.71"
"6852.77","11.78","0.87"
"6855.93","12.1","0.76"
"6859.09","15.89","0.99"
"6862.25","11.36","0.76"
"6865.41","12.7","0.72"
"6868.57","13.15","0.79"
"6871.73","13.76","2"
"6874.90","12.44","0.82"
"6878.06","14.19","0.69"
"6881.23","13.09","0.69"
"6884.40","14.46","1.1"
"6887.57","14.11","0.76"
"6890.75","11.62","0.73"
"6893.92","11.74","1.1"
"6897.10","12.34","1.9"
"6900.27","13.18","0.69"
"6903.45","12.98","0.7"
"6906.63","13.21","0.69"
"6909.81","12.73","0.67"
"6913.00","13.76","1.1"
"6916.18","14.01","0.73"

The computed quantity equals 1.1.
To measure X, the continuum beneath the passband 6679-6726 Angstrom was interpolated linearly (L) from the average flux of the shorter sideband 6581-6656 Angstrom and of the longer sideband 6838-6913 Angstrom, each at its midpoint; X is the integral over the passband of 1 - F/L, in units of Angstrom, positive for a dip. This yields 4.4 Angstrom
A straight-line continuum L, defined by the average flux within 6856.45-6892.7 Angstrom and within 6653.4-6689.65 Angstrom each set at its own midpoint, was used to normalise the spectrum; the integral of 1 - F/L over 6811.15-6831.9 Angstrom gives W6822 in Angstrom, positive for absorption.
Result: 0.9 Angstrom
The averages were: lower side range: 12.7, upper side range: 13.3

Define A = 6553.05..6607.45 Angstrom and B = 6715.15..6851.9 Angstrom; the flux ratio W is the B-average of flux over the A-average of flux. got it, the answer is 0.99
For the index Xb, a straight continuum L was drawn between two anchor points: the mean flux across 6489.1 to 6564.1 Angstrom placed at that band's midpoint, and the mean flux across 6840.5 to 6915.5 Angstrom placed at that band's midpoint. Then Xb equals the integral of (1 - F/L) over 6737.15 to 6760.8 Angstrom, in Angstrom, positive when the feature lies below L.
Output 1.25 Angstrom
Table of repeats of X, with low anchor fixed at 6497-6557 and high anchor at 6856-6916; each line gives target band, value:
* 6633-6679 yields 1.1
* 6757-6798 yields 1.5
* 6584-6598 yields 0.3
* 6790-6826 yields 1.8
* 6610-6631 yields 1.2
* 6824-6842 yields 0.9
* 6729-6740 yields 1.7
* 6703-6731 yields 3.3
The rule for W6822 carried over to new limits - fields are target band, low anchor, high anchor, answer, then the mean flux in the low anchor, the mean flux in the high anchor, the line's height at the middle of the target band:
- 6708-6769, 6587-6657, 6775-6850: 3.1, 12.9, 12.7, 12.7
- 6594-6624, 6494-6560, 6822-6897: 1.1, 13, 12.9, 13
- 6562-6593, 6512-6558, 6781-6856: 1.7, 13.3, 12.6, 13.2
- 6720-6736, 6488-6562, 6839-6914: 2.0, 12.9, 13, 13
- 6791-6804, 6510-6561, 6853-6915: 0.4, 13.2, 13.1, 13.1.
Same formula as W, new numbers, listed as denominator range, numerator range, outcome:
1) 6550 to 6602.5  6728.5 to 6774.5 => 0.98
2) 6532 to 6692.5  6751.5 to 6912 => 1.01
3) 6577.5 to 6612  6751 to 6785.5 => 1.01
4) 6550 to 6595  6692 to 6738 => 0.93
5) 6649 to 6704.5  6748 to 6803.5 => 1.01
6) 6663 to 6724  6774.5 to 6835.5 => 1.05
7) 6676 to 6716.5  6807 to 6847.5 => 1.06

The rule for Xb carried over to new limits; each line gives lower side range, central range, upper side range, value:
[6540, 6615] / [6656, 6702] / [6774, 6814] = 0.9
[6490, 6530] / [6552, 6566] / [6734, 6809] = 0.8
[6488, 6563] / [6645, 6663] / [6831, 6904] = -0.6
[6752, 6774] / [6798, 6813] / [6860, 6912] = 0.2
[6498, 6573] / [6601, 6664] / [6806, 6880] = 0.2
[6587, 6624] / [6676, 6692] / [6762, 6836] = 0.5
